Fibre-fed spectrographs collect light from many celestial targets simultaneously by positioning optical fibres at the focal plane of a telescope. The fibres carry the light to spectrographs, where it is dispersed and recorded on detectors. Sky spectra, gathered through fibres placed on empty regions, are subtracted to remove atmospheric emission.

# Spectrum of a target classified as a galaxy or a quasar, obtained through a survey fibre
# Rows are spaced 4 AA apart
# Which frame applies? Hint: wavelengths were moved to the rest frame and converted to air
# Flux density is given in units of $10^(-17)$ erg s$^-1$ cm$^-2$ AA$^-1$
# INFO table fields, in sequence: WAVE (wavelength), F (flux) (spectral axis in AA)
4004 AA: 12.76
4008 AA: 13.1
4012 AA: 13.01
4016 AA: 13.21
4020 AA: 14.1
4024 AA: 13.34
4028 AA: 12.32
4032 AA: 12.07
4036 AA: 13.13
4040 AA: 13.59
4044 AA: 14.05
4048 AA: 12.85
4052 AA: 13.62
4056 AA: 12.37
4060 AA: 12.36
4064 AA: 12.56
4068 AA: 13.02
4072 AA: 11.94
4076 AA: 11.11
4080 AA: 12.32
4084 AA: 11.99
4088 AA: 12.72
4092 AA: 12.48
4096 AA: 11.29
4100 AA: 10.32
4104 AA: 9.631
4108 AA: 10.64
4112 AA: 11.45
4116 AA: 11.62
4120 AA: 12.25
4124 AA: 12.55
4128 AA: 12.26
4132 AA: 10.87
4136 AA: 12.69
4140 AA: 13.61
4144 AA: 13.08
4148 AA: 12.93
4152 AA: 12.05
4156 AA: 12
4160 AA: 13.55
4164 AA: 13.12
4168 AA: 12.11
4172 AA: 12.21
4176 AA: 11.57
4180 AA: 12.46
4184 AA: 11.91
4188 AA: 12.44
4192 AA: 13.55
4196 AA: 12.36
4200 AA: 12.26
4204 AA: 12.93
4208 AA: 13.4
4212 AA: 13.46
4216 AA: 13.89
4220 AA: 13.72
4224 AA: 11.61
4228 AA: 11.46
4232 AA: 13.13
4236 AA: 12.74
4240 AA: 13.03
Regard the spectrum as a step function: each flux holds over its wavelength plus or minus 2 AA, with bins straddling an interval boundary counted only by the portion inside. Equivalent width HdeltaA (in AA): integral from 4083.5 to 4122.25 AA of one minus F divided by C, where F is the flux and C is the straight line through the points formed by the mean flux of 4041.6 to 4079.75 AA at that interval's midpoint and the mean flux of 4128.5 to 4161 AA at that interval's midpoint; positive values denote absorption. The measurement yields 3.6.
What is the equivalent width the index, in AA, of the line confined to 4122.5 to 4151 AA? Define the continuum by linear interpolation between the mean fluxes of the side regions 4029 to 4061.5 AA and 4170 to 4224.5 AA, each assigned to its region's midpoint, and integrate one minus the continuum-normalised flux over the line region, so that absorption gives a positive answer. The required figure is 0.62 AA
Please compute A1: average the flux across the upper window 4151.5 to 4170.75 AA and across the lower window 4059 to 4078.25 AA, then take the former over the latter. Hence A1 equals 1.03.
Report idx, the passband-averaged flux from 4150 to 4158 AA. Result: 12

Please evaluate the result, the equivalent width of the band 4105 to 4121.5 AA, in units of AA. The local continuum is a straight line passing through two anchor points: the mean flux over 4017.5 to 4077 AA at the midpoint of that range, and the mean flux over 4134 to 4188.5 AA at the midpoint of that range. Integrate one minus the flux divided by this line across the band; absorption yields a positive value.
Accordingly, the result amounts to 1.7 AA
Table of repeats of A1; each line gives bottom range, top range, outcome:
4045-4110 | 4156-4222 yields 1.07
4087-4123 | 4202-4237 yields 1.14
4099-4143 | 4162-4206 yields 1.06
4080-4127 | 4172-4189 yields 1.04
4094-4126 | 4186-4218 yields 1.16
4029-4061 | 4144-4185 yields 0.96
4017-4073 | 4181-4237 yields 0.98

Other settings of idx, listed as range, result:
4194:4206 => 12.5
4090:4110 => 10.9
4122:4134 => 11.9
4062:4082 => 12.2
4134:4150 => 13.1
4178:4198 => 12.5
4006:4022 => 13.4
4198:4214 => 13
